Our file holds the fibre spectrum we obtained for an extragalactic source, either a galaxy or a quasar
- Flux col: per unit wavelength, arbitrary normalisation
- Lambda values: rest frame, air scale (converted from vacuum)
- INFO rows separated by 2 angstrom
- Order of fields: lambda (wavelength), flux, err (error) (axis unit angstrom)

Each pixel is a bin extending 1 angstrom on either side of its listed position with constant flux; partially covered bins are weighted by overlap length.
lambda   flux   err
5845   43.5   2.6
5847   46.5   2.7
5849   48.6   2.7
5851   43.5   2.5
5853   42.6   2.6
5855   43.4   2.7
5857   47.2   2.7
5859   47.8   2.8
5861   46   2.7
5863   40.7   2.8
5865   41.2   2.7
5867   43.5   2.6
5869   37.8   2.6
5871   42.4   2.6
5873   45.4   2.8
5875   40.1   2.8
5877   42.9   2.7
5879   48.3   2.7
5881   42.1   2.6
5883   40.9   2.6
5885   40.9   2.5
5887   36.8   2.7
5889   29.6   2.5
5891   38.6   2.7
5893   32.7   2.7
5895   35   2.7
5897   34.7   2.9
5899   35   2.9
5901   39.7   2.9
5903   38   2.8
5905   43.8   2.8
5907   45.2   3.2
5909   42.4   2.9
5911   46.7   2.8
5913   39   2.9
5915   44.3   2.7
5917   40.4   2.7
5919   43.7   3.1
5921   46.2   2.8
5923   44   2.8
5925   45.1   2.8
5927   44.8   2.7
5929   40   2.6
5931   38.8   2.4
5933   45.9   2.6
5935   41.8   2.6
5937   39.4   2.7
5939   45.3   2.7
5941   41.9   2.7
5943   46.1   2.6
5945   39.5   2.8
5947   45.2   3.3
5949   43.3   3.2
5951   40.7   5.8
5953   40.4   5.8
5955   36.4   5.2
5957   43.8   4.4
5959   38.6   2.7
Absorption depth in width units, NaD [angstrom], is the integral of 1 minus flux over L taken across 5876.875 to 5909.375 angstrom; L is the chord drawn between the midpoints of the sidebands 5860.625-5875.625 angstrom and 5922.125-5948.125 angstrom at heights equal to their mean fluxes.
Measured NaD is 2.5 angstrom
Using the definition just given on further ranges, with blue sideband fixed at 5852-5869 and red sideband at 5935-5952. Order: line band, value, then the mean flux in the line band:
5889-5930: 2.2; 40.7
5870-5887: 0.4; 42.5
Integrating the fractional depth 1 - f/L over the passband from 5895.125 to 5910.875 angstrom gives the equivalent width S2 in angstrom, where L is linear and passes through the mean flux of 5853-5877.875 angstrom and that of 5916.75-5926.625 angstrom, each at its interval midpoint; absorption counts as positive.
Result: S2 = 1.41 angstrom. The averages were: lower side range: 43.2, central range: 39.9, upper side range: 44.2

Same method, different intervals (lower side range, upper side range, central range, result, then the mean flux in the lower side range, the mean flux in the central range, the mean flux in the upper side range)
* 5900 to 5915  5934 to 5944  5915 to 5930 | -0.3 angstrom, 42.3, 43.5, 42.9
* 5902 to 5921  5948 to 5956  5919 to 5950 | -1.4 angstrom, 42.8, 43.2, 40.2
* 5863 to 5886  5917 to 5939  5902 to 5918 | 0.1 angstrom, 42.2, 42.5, 43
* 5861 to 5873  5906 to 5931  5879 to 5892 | 1.1 angstrom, 41.9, 38.9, 43.3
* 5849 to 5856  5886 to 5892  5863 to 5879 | -1.2 angstrom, 43.9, 42.2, 35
